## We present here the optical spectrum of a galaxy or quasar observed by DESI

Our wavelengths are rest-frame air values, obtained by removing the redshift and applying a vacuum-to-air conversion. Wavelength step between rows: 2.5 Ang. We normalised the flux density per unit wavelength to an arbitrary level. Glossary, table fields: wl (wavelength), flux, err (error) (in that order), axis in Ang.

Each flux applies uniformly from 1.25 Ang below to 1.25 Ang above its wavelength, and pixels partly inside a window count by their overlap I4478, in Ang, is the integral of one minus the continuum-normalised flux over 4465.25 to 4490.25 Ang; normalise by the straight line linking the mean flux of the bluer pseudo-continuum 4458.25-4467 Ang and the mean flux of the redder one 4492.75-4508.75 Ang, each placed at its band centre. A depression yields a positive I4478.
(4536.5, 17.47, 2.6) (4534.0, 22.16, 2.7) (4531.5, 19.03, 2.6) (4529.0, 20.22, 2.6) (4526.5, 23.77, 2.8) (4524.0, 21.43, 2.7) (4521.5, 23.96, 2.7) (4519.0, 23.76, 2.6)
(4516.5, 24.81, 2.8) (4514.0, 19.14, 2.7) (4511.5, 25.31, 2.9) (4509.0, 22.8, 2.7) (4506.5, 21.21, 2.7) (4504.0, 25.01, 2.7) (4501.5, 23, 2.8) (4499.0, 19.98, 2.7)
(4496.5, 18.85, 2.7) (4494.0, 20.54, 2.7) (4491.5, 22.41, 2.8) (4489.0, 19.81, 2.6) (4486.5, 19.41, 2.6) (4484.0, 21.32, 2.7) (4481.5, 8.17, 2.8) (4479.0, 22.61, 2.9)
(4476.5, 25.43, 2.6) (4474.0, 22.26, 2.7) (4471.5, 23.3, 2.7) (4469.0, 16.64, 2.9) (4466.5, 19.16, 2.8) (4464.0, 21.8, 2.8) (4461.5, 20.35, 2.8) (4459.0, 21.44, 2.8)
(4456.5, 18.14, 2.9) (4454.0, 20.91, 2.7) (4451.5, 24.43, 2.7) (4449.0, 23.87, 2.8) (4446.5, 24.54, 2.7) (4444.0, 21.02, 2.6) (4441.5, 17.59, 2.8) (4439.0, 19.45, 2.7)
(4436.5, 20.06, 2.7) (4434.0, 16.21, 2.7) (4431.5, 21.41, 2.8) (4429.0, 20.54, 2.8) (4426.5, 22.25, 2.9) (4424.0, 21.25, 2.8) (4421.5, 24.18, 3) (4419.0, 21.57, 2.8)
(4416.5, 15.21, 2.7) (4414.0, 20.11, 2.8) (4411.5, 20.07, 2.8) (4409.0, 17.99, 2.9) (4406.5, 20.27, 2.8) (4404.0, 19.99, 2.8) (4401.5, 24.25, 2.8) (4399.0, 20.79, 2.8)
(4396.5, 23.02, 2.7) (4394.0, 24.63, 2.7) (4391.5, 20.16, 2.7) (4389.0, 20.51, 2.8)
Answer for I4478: 1.49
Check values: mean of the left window 20.8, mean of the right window 21.5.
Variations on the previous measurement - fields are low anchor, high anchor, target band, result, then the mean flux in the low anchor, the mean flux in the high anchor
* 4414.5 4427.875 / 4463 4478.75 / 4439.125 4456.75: -0.3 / 20.8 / 21.5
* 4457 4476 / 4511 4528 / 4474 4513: 1.5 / 20.8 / 23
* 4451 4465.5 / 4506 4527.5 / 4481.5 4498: 1.9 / 21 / 23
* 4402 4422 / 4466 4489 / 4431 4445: 0.5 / 19.9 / 19.8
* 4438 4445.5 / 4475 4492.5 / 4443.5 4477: -3.3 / 19.5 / 19.9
